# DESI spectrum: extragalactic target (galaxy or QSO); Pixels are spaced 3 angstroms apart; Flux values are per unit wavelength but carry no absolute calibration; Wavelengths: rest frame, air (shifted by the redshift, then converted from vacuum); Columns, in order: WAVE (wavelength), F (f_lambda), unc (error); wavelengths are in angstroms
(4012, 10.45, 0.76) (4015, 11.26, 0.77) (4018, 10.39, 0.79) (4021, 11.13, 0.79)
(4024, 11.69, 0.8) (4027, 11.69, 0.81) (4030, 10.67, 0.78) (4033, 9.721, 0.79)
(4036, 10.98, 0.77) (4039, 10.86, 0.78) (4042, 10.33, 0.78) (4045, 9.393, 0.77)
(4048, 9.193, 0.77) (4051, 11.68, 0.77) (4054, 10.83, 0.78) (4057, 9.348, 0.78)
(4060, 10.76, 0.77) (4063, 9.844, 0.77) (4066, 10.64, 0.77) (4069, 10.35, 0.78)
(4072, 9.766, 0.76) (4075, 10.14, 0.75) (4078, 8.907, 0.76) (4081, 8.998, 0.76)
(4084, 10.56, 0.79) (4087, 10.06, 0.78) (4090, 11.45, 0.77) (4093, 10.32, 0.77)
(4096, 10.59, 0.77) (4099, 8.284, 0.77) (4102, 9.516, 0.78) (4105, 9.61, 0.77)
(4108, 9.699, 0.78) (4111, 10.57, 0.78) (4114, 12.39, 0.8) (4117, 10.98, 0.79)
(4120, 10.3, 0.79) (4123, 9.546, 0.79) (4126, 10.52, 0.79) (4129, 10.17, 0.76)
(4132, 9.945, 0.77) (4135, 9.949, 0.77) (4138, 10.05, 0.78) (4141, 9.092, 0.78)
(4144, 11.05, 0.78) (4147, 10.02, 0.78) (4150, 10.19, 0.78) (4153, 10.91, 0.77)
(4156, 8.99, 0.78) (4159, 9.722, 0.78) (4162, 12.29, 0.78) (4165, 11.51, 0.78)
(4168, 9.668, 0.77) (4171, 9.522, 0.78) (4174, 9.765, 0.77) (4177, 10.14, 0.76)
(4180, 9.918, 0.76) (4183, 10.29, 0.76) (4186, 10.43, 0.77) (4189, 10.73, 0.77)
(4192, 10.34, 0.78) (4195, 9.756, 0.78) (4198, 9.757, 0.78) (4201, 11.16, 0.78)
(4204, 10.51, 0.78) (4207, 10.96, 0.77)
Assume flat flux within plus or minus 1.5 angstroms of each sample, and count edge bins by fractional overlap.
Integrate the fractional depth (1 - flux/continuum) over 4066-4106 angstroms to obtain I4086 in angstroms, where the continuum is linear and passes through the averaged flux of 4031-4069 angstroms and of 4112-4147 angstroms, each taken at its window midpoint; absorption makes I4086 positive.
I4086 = 1.6 angstroms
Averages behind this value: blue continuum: 10.3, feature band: 9.92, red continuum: 10.4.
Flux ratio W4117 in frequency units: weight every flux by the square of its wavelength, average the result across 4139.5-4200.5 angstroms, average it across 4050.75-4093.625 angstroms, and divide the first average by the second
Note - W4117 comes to 1.05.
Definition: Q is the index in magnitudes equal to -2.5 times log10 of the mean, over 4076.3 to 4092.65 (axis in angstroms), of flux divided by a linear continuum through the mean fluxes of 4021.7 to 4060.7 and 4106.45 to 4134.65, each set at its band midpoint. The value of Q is 0.05 mag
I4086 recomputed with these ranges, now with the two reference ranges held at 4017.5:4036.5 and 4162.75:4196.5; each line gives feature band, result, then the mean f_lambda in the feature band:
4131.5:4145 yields 0.6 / 9.98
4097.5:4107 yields 1.3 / 9.17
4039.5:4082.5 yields 2.9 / 10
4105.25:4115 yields -0.1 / 10.6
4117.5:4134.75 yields 0.6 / 10.1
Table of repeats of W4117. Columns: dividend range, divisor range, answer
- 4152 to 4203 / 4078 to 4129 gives 1.05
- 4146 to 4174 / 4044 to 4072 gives 1.06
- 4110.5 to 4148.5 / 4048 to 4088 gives 1.05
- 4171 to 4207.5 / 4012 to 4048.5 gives 1.04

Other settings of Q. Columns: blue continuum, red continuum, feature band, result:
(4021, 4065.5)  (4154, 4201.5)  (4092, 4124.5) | 0.02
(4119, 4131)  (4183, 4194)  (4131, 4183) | 0.01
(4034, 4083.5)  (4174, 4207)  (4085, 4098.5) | -0.03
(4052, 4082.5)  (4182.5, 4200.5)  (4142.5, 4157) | -0.01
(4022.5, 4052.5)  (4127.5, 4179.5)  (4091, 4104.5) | 0.07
